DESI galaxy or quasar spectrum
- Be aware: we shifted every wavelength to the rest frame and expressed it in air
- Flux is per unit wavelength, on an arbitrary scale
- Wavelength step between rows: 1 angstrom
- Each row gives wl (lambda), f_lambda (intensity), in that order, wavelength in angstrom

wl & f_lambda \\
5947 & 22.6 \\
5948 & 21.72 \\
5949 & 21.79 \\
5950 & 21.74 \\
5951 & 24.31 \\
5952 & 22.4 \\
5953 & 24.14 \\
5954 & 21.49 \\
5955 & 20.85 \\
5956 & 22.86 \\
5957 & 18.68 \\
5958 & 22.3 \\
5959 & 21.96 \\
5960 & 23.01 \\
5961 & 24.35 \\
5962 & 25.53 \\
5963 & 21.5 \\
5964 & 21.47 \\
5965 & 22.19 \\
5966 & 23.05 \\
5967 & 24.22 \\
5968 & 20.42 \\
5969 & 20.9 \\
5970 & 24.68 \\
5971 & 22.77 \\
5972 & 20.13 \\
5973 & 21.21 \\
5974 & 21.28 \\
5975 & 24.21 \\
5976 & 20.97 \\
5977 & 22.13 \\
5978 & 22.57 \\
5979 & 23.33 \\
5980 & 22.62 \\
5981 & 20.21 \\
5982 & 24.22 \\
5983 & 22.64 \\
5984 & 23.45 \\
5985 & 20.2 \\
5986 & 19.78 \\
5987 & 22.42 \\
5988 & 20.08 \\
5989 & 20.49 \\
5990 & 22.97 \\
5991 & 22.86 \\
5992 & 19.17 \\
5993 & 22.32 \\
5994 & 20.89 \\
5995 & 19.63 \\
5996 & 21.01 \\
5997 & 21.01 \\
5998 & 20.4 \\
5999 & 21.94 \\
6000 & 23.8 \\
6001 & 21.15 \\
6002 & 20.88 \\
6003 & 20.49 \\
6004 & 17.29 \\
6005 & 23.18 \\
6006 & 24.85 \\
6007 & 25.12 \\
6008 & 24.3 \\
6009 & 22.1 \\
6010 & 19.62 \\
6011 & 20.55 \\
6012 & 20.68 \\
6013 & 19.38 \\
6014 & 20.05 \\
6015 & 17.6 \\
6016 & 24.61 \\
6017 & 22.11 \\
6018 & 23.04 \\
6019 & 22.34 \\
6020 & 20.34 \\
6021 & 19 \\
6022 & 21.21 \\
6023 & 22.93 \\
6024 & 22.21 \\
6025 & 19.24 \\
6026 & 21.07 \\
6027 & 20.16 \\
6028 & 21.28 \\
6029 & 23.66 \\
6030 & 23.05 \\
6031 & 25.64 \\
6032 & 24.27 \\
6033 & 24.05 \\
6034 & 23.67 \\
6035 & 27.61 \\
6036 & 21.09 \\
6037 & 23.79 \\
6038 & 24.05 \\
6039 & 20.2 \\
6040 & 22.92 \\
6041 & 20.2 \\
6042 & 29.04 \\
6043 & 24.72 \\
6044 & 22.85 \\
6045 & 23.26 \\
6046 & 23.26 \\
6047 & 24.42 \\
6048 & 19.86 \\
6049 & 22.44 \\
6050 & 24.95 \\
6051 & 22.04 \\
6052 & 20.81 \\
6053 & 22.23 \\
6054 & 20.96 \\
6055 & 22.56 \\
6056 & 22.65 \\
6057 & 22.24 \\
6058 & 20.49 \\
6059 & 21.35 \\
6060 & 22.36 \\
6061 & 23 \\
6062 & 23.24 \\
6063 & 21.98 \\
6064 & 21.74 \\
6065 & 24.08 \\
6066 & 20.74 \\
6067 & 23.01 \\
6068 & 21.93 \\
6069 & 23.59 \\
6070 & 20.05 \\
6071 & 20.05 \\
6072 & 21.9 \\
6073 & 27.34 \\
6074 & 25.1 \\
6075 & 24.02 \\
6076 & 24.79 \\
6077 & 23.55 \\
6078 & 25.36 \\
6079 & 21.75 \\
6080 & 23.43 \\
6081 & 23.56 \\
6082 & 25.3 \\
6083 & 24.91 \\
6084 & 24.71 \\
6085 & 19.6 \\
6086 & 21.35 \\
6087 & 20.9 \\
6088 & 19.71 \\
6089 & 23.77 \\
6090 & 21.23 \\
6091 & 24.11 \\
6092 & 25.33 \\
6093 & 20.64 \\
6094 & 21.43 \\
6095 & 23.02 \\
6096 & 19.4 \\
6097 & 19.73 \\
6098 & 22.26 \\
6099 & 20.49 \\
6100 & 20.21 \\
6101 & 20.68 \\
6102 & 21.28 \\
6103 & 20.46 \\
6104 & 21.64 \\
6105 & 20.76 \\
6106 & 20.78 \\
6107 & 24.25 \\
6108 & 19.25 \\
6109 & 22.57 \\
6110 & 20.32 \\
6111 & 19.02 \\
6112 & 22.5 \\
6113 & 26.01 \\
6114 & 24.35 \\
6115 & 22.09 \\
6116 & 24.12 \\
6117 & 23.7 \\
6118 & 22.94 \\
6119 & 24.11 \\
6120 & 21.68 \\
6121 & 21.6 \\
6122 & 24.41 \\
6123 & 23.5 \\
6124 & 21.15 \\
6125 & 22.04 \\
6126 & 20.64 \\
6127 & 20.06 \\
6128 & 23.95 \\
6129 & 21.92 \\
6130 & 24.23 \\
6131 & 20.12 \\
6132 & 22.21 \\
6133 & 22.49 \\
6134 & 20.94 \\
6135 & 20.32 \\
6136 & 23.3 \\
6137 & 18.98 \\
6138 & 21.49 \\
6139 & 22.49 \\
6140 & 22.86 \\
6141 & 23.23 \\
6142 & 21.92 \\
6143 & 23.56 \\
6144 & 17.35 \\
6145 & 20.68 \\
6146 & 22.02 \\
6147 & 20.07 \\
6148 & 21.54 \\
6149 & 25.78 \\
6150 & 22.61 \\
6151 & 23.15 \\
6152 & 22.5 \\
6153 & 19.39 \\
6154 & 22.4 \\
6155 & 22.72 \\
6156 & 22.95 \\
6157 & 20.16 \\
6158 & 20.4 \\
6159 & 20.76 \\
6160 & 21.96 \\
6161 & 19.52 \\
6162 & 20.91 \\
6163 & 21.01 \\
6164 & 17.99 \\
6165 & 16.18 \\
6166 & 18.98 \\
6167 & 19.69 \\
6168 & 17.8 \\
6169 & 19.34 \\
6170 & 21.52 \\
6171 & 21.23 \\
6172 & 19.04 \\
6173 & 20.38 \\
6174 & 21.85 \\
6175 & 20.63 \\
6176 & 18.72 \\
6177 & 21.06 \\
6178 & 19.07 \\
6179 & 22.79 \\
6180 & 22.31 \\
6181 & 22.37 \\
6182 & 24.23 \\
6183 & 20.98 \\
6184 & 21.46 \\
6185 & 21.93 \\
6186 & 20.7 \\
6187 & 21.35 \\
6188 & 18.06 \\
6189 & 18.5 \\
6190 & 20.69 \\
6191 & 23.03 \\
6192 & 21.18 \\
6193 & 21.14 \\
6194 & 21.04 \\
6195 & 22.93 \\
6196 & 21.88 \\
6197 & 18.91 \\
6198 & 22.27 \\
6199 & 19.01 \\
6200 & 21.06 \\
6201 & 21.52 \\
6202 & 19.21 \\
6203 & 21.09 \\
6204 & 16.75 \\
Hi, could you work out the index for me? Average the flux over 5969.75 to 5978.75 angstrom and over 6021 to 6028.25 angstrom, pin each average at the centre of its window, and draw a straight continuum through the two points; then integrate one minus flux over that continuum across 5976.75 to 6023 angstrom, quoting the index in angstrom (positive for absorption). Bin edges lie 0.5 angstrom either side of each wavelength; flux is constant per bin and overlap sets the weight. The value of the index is 0.1 angstrom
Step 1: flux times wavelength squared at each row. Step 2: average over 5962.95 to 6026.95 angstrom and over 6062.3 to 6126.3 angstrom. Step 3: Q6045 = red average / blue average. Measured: 1.1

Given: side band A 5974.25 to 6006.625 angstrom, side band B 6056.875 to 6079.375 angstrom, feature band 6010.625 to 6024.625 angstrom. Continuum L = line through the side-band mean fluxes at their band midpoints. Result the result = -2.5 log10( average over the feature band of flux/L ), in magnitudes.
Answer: 0.05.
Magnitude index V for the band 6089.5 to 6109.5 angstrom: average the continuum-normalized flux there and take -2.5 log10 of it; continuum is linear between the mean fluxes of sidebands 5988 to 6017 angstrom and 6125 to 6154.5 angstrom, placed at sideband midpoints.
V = 0.01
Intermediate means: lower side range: 21.4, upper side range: 21.8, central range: 21.5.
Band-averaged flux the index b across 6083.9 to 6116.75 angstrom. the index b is 21.7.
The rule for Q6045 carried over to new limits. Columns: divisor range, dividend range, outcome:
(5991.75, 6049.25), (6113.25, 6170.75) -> 1.02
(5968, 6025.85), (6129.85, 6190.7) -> 1.03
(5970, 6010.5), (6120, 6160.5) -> 1.05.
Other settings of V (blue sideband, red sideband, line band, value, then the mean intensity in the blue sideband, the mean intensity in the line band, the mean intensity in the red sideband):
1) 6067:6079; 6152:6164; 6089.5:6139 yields 0.01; 23.3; 21.9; 21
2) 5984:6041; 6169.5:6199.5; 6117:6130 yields -0.06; 21.8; 22.5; 21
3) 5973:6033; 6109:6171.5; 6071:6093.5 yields -0.08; 21.7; 23.2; 21.6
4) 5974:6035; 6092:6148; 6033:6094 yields -0.05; 21.8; 22.9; 21.8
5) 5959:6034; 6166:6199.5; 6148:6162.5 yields -0.04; 21.9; 21.8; 20.8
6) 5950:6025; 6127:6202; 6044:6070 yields -0.04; 21.8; 22.3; 21.1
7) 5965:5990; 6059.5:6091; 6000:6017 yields 0.04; 22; 21.5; 22.9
